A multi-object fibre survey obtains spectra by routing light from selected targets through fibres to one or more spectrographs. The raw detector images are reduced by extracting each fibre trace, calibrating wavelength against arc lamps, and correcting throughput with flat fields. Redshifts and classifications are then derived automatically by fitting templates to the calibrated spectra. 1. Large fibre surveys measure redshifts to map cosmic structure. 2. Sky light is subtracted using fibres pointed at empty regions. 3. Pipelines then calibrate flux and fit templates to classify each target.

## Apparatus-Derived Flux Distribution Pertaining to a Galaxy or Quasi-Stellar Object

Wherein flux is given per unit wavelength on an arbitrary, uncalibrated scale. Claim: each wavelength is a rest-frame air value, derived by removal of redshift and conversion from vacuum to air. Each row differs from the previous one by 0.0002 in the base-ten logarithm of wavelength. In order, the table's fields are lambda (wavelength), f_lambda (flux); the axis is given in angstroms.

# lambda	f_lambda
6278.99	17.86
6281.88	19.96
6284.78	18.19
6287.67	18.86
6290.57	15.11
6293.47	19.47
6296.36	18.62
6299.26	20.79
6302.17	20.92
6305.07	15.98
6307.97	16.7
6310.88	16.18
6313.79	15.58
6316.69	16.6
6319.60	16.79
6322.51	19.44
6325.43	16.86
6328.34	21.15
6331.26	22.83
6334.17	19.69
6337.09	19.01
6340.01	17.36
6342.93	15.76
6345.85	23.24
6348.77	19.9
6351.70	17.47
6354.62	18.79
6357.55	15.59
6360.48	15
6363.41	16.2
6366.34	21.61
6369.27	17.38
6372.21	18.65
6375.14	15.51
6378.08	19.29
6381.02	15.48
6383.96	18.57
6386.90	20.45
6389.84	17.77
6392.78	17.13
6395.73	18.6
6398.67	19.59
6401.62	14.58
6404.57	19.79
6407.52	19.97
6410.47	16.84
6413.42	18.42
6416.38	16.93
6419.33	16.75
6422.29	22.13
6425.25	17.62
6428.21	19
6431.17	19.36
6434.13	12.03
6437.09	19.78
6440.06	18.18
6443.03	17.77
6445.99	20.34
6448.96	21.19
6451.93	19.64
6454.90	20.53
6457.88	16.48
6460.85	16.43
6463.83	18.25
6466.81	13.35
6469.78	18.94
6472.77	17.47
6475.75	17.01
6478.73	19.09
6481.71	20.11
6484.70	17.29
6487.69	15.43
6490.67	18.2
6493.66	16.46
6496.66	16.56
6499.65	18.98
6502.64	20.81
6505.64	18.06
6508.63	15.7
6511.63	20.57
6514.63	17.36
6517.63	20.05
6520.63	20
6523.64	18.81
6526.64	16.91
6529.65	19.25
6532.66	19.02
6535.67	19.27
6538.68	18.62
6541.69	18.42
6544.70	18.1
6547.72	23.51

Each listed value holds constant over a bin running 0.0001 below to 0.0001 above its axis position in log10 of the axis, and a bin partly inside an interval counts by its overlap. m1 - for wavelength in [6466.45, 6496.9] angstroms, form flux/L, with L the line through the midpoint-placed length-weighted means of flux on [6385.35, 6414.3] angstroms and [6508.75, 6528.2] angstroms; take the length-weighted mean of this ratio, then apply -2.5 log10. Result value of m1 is 0.07 mag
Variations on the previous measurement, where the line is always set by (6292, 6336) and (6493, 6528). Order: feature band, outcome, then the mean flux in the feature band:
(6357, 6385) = 0.068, 17.4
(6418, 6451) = -0.008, 18.6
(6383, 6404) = 0.018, 18.2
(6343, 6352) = -0.078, 19.9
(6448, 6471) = 0.025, 18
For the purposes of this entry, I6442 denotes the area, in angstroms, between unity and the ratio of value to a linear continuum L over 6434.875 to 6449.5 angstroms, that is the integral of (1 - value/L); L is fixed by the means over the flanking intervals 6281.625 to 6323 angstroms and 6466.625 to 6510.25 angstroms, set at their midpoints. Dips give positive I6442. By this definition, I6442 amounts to -1.0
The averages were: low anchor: 17.9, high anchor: 17.7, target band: 19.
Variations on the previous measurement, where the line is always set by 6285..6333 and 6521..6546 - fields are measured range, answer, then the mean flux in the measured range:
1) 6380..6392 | 0.2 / 18.1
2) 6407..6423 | 0.2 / 18.2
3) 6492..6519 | 0.4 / 18.3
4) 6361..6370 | 0.1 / 18.1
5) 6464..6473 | 0.9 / 16.7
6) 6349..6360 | 0.6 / 17.4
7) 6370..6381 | 0.5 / 17.5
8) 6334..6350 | -0.7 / 19.1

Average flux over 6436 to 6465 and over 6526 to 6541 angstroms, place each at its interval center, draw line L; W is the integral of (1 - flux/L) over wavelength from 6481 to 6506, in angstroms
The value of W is 1.1 angstroms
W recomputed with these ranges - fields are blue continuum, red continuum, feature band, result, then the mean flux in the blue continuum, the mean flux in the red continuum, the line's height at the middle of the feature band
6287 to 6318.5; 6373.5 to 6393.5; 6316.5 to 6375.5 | -2.3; 17.7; 17.8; 17.7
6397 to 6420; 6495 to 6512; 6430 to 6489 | 0.6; 17.9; 18.3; 18.1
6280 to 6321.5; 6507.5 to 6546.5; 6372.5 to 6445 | 1.0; 17.9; 18.7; 18.3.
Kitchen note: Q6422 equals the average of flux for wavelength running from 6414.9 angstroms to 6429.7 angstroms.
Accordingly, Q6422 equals 18.5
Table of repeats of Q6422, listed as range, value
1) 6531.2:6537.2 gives 19.1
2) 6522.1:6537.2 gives 18.6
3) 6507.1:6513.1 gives 18.1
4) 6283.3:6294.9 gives 17.9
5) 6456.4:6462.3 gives 16.5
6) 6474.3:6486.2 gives 18.4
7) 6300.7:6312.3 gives 17.4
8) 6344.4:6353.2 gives 20.2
